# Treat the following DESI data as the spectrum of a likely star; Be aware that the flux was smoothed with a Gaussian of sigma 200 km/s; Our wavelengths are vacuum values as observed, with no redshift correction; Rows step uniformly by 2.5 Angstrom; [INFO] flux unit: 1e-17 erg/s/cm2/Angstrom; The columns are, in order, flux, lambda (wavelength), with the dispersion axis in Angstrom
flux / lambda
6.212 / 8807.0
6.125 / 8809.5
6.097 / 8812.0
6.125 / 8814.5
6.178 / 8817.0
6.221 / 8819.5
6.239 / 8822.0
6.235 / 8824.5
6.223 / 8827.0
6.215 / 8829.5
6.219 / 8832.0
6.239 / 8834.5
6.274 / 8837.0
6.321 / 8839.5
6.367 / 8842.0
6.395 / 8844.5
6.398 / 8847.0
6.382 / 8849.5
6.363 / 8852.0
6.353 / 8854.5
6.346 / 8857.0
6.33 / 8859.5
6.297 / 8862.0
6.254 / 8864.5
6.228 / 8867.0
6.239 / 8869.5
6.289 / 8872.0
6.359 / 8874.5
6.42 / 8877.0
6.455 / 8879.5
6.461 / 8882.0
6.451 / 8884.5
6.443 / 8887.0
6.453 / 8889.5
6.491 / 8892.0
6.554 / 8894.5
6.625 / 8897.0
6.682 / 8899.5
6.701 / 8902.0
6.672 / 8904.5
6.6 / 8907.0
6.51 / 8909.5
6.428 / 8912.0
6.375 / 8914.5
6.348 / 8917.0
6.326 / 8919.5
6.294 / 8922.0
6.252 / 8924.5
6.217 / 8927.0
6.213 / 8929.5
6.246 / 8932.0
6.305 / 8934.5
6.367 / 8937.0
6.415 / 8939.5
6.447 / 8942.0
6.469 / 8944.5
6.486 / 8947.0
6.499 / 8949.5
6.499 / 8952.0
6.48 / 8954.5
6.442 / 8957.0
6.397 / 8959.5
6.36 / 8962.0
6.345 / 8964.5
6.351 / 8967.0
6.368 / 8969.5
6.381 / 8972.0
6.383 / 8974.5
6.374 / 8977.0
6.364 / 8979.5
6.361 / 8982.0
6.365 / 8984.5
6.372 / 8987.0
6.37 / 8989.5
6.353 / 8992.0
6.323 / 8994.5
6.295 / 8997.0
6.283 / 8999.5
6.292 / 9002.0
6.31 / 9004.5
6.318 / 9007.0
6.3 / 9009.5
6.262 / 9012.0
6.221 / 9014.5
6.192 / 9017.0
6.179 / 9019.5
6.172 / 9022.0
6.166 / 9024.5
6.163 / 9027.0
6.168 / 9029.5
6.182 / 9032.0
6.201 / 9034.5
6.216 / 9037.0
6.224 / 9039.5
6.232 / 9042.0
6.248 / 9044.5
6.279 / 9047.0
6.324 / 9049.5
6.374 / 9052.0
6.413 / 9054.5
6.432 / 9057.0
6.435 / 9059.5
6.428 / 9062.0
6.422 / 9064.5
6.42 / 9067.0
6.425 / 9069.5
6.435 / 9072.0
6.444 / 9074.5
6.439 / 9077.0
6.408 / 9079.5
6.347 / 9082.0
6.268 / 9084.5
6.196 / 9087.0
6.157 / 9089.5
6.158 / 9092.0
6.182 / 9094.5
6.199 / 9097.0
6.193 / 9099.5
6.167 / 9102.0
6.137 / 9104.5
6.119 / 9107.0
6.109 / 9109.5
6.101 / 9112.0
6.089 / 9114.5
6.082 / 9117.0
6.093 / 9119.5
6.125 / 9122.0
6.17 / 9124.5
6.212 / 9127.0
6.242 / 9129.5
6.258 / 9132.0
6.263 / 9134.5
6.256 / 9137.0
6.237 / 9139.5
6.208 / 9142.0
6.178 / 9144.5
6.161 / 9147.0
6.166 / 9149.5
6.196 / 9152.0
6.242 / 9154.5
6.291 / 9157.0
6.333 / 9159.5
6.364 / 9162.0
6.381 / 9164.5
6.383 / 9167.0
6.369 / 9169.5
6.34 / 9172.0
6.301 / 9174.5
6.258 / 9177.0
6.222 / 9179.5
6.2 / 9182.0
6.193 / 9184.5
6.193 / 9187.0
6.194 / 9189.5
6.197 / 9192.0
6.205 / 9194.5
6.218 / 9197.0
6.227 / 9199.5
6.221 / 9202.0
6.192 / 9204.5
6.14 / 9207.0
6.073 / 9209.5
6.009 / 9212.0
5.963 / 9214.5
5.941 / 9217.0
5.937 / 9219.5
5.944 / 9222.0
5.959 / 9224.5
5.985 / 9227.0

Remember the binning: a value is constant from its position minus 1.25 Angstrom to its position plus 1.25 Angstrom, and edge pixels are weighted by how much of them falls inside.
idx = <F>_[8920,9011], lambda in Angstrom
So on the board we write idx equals 6.36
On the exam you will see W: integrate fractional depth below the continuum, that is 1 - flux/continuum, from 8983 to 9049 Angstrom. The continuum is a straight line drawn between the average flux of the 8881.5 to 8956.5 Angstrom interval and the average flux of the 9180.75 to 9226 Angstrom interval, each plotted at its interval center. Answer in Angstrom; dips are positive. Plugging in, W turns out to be 0.7 Angstrom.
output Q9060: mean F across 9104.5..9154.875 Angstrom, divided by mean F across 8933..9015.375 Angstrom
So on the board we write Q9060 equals 0.97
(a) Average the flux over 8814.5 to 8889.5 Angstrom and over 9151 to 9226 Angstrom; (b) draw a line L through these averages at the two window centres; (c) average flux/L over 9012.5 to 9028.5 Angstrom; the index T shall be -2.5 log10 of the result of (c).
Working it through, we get 0.01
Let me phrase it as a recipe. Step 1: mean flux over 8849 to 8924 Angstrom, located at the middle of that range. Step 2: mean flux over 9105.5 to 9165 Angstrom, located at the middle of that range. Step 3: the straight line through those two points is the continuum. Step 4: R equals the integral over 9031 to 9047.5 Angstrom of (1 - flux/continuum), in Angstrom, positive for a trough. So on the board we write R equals 0.2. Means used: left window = 6.42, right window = 6.2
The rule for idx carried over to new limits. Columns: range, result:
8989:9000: 6.32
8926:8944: 6.32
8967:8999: 6.36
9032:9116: 6.28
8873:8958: 6.44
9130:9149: 6.22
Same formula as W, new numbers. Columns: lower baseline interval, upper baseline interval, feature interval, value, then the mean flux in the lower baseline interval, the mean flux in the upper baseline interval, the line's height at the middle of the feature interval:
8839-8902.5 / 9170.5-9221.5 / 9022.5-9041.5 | 0.29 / 6.41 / 6.16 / 6.28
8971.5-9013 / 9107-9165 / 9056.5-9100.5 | -0.53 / 6.34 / 6.2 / 6.26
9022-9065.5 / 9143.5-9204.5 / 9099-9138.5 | 0.64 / 6.28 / 6.25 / 6.26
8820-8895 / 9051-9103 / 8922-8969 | -0.29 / 6.34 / 6.33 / 6.34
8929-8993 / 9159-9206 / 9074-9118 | 0.72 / 6.39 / 6.26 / 6.31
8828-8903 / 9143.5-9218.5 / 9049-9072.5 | -0.51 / 6.39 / 6.21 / 6.28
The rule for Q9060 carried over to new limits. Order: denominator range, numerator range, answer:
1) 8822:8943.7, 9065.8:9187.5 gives 0.98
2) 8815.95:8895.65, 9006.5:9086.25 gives 1.00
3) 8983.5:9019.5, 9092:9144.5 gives 0.98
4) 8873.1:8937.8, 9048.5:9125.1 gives 0.97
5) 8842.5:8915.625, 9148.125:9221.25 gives 0.96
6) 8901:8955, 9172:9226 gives 0.96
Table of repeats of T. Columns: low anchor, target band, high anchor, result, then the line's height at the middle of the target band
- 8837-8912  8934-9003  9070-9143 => -0.01 mag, 6.34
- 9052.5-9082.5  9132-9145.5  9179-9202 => 0.01 mag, 6.3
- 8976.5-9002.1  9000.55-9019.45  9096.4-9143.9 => 0.01 mag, 6.32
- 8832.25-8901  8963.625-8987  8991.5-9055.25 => -0.01 mag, 6.3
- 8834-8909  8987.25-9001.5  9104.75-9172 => 0.00 mag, 6.33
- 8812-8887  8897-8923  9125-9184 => -0.03 mag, 6.3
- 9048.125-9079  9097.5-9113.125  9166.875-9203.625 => 0.04 mag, 6.36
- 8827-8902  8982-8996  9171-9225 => -0.01 mag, 6.29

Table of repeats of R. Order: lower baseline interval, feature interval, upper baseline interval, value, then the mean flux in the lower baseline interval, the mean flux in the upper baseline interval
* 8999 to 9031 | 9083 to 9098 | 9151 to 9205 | 0.1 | 6.23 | 6.26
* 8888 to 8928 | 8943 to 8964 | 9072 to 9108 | -0.1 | 6.47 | 6.25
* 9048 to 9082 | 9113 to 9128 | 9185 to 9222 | 0.4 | 6.41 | 6.12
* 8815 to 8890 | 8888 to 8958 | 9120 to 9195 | -1.6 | 6.32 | 6.24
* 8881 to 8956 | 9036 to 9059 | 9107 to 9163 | -0.1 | 6.44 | 6.2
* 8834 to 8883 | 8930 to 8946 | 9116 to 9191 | -0.1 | 6.34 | 6.24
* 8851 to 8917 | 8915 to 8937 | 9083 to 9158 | 0.4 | 6.44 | 6.18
